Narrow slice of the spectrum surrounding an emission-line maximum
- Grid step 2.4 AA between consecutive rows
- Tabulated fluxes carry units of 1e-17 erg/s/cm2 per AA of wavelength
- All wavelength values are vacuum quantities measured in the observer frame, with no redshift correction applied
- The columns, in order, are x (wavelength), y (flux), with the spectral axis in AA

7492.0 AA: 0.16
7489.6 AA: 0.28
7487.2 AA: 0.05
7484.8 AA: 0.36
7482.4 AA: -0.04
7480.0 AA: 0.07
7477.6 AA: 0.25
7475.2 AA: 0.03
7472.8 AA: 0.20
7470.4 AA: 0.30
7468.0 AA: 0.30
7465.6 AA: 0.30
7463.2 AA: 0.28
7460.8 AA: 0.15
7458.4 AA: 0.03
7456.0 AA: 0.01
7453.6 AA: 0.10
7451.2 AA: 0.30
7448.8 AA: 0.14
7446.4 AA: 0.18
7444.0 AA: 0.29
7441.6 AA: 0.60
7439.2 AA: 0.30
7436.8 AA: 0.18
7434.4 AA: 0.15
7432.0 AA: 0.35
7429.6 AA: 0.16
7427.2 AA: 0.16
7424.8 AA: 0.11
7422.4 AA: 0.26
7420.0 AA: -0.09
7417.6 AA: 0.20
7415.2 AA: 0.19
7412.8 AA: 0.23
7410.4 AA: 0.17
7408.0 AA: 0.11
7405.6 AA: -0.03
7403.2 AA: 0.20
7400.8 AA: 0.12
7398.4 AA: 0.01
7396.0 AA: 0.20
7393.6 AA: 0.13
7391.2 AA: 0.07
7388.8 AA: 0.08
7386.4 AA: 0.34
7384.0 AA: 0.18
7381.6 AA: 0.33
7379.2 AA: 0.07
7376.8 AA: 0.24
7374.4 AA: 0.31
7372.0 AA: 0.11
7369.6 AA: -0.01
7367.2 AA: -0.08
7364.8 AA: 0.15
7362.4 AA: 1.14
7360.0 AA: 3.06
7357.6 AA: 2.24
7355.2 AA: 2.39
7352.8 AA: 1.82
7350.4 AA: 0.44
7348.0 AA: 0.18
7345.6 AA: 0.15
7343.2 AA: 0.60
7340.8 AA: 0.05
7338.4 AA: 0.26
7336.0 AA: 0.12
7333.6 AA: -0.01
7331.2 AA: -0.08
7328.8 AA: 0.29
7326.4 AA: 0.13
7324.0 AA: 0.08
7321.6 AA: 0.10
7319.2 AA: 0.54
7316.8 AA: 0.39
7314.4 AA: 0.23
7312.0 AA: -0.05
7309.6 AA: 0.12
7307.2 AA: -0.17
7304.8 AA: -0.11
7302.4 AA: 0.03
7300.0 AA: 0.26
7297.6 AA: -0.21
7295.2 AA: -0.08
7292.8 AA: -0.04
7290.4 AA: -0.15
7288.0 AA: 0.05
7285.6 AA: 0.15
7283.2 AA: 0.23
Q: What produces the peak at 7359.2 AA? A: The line [O II] 3727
